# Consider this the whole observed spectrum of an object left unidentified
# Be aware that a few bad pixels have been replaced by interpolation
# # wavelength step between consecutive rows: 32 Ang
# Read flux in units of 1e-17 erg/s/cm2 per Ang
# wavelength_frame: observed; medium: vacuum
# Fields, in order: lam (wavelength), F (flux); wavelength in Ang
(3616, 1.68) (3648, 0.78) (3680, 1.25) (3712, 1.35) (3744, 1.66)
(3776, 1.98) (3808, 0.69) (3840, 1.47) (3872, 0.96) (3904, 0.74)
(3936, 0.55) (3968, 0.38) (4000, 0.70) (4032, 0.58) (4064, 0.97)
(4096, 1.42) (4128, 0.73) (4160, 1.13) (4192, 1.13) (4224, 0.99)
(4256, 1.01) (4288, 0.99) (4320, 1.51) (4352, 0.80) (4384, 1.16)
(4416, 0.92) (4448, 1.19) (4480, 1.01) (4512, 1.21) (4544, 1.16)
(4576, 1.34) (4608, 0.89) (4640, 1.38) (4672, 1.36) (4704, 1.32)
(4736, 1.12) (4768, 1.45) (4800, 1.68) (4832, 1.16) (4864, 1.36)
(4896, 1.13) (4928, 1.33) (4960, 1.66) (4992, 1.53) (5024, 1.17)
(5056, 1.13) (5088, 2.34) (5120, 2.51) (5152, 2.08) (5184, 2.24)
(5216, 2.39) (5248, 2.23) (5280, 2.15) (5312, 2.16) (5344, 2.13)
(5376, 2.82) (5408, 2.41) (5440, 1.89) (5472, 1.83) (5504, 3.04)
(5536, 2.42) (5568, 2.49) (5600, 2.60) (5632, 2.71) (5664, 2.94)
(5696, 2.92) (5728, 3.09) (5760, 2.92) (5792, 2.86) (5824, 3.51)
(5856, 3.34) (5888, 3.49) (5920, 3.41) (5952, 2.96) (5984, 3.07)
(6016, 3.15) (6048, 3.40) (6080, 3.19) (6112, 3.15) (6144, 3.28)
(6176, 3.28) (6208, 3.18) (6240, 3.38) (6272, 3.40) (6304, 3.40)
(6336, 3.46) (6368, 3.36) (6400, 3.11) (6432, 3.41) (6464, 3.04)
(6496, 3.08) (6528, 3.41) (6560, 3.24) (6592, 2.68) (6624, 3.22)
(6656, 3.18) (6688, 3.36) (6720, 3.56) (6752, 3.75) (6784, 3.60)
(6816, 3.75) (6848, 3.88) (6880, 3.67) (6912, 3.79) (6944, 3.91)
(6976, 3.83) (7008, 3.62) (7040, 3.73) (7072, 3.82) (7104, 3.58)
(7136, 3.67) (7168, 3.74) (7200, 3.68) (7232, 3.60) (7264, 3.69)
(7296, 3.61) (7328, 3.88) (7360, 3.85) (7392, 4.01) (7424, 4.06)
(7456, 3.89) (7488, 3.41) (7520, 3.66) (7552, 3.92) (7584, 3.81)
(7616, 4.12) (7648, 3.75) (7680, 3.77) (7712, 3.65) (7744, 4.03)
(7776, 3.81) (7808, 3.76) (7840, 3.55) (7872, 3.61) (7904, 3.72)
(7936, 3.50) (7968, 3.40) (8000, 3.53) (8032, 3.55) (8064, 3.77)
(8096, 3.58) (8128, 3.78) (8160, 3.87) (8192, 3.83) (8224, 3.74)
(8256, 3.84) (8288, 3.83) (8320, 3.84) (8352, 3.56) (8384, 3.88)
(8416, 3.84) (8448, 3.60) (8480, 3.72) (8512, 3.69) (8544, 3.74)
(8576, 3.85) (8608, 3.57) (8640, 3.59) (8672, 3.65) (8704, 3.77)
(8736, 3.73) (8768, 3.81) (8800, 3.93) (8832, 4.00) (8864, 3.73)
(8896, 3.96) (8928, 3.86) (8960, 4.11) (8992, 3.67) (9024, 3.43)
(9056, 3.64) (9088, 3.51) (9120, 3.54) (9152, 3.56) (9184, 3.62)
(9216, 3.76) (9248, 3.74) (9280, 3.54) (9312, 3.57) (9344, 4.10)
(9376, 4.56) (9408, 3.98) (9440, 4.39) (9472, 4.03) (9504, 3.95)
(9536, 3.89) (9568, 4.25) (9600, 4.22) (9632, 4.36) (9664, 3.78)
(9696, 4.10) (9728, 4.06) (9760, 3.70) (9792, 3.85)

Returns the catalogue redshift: 0.273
